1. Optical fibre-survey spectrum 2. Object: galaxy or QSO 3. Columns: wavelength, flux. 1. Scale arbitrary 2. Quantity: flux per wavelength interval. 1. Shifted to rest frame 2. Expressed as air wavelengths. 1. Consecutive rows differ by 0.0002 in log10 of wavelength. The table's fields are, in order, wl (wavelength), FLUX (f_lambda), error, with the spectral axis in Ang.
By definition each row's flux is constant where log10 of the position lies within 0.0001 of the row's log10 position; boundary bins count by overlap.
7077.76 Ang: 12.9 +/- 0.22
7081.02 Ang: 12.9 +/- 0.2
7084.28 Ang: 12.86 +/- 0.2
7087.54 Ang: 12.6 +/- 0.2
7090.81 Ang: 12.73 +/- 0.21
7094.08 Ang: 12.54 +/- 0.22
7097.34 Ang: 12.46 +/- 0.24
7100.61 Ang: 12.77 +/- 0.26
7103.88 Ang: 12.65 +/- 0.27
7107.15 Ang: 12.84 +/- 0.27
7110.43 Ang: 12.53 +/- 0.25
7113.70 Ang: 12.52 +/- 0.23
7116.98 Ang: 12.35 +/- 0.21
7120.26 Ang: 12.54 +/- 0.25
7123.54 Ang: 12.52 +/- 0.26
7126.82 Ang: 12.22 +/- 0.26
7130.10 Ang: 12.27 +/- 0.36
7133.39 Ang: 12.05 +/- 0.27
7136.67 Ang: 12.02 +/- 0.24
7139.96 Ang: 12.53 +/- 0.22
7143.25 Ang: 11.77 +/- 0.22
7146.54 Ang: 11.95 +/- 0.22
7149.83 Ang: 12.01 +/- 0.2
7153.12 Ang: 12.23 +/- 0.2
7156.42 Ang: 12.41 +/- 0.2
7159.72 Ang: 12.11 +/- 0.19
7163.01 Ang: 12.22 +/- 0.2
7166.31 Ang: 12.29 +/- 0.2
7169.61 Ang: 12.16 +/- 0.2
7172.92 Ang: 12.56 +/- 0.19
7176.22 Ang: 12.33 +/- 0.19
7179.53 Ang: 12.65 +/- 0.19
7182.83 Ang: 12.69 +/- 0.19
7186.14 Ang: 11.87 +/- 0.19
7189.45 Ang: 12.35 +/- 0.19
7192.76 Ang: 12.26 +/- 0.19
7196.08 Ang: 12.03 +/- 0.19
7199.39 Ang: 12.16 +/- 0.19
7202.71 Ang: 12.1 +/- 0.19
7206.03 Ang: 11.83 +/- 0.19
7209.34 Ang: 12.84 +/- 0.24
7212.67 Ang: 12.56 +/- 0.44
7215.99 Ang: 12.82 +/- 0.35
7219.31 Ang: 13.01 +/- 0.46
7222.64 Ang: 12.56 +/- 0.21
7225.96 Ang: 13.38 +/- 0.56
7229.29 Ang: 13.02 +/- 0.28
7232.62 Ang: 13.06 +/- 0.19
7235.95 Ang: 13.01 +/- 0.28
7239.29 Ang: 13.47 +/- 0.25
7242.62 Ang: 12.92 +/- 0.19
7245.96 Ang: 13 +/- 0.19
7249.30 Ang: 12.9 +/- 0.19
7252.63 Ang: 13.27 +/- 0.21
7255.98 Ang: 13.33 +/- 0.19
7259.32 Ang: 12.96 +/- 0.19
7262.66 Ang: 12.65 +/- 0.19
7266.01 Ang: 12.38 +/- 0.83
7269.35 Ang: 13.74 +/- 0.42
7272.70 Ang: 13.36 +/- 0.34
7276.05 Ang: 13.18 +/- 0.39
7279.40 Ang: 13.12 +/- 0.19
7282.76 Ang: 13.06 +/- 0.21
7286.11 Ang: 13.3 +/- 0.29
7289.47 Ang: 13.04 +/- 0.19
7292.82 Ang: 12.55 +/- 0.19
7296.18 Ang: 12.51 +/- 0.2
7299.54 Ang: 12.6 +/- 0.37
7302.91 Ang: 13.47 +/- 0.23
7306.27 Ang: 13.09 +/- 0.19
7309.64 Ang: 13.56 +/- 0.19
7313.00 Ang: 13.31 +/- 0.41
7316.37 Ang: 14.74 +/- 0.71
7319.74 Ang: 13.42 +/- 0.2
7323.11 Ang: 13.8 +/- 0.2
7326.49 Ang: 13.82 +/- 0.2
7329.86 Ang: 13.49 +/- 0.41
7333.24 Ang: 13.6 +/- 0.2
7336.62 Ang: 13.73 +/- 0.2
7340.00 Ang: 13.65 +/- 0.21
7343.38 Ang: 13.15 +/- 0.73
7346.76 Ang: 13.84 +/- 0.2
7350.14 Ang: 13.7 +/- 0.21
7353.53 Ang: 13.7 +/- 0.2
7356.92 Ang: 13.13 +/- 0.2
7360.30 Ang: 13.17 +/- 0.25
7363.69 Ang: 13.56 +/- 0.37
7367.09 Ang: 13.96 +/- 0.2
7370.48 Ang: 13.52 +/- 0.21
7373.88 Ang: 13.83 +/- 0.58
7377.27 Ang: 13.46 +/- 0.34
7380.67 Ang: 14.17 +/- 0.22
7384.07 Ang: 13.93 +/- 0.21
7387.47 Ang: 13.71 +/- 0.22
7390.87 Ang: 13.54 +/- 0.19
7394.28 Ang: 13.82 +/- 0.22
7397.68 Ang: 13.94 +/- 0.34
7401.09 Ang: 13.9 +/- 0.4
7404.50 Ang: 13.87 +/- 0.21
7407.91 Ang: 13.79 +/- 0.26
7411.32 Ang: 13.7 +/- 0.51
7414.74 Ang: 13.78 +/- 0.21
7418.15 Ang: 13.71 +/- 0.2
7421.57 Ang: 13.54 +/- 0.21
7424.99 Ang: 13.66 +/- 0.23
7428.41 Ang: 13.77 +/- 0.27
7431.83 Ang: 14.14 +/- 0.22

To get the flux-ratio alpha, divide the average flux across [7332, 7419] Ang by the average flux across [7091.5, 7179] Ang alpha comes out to 1.11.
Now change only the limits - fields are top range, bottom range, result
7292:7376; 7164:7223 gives 1.09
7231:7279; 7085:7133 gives 1.04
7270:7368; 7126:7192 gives 1.10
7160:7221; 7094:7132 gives 0.99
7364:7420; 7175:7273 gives 1.08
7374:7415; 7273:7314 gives 1.06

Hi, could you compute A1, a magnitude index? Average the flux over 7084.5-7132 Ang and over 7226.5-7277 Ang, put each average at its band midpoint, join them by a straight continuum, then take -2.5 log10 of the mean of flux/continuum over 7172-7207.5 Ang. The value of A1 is 0.05 mag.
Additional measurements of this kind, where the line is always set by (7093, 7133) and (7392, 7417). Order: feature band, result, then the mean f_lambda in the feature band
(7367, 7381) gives 0.00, 13.7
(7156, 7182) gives 0.04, 12.4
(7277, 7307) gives 0.03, 13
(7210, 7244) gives 0.00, 13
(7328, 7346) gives 0.00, 13.5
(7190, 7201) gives 0.06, 12.2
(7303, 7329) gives -0.02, 13.7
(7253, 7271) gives 0.01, 13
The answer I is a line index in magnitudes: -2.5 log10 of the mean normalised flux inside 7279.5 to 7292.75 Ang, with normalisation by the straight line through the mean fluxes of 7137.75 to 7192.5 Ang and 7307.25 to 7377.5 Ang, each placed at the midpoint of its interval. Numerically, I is 0.01 mag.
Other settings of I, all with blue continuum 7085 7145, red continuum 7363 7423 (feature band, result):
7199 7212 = 0.05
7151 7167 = 0.04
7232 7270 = 0.00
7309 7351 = -0.02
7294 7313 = 0.02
